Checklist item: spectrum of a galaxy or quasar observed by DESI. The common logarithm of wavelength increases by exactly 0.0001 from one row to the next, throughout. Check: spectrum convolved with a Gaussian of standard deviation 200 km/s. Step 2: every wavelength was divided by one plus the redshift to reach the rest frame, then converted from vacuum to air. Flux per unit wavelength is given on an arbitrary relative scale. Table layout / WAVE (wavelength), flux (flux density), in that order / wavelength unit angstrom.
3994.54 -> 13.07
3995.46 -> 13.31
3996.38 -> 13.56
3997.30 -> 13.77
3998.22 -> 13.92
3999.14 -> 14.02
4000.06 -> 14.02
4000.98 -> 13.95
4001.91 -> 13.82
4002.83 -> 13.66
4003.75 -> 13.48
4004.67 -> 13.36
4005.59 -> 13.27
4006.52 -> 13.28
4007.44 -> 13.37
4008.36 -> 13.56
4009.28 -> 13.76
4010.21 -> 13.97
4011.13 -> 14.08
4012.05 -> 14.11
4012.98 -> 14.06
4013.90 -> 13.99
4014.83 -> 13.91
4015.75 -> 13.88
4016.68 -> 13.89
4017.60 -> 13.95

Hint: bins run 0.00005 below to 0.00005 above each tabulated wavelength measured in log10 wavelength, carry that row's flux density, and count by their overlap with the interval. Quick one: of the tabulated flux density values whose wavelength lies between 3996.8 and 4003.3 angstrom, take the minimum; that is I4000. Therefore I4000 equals 13.66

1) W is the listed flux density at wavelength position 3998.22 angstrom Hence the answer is 13.92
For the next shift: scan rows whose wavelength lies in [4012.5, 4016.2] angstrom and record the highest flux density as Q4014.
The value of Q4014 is 14.06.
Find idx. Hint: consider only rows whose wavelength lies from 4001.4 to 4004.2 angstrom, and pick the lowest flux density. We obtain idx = 13.48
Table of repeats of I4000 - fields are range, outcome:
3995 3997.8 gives 13.31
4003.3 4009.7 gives 13.27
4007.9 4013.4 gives 13.56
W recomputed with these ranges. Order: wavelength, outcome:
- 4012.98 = 14.06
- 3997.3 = 13.77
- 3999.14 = 14.02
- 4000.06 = 14.02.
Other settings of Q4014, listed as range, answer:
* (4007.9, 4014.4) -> 14.11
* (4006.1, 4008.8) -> 13.56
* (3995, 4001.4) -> 14.02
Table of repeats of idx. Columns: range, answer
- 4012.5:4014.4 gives 13.99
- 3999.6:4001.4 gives 13.95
